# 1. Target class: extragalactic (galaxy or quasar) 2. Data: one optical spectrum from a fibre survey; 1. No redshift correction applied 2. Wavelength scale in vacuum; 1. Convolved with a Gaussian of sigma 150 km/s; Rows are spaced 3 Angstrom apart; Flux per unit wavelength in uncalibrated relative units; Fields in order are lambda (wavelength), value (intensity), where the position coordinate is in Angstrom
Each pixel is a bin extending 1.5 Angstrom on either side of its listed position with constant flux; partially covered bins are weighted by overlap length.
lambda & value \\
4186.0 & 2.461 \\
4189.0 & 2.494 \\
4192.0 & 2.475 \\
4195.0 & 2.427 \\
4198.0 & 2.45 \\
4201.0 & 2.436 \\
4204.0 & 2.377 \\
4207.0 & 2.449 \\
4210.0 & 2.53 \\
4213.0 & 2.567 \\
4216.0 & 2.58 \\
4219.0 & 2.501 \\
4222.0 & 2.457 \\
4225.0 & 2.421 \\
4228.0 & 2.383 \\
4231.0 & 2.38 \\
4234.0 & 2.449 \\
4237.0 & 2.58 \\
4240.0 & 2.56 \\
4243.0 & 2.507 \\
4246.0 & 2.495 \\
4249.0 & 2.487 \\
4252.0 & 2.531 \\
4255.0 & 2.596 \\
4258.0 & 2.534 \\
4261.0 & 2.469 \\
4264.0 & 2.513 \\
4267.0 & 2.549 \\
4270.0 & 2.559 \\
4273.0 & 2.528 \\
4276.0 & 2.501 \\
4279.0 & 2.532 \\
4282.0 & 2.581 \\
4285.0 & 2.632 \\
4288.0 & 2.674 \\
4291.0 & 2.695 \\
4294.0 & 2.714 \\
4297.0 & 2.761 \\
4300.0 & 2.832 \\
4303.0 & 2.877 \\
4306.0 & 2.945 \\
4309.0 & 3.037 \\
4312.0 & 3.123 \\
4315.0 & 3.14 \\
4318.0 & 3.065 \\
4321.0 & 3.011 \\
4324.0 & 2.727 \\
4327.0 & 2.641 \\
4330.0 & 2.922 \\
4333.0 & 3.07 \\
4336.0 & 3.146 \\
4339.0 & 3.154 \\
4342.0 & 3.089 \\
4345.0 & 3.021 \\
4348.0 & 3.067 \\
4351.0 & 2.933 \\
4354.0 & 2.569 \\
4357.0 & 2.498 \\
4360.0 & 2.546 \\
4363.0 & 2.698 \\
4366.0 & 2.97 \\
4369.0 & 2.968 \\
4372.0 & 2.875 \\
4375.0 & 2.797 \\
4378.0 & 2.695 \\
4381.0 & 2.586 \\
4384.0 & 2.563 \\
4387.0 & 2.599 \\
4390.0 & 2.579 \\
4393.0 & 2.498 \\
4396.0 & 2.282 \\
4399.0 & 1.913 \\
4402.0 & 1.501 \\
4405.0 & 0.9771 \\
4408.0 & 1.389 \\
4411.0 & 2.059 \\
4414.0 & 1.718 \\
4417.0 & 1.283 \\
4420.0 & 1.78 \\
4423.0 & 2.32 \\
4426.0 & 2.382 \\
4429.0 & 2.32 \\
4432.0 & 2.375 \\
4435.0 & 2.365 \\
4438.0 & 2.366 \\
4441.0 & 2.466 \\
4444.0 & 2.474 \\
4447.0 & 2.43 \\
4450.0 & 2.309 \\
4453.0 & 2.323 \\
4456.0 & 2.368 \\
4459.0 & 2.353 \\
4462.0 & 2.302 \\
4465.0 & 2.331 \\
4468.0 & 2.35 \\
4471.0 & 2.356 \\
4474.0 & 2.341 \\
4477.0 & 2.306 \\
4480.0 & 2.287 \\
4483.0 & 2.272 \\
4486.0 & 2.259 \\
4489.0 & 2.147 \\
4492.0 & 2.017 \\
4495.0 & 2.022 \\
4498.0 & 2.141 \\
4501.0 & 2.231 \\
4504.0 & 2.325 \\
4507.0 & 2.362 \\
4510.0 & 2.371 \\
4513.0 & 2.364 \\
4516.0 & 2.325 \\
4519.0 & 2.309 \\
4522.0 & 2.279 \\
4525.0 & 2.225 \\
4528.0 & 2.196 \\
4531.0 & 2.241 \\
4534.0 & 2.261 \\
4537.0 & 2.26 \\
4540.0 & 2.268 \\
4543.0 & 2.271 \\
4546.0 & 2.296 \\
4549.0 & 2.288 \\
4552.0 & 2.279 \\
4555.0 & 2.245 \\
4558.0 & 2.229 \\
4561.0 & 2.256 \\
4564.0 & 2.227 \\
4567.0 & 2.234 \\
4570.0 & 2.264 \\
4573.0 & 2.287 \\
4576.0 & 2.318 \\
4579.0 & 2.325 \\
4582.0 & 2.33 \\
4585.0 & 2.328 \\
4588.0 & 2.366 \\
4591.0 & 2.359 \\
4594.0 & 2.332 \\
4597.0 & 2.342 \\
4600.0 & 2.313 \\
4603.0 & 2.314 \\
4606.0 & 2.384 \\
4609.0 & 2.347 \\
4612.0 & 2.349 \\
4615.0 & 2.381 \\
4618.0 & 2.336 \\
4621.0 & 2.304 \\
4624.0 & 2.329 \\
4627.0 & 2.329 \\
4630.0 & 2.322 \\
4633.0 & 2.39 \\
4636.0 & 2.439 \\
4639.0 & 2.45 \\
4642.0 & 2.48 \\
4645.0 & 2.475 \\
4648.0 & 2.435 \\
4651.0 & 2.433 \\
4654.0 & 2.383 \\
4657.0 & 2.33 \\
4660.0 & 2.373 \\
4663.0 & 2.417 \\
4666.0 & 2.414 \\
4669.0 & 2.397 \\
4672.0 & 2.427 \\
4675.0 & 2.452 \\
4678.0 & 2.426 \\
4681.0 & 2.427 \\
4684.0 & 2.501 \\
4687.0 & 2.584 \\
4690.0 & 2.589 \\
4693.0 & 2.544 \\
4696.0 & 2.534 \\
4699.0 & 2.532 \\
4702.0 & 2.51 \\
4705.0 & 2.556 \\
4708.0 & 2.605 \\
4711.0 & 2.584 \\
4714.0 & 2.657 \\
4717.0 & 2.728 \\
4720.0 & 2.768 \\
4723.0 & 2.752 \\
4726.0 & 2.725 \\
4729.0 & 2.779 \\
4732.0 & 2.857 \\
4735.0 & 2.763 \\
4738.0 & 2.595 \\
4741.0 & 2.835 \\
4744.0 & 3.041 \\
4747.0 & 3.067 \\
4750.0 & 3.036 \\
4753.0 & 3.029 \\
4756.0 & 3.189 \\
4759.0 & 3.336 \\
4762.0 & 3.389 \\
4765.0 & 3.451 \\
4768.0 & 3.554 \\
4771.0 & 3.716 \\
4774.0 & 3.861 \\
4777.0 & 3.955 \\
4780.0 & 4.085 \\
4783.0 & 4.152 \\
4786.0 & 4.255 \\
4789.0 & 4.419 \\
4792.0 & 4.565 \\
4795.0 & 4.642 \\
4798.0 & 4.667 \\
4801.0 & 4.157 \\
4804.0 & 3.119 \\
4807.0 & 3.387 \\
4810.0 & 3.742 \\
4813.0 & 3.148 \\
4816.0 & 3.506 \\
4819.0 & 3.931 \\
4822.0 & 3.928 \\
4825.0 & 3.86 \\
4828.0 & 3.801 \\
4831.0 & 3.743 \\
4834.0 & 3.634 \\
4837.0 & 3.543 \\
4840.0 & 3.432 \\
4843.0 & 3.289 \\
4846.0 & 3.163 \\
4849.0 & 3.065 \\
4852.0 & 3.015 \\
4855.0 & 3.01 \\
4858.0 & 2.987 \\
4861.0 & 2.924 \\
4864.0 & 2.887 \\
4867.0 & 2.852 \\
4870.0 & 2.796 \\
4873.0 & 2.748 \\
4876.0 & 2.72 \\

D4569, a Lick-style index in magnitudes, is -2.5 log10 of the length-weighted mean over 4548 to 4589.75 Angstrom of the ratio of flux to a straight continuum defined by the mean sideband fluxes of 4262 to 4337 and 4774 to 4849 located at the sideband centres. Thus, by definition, 0.41 mag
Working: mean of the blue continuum 2.79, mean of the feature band 2.28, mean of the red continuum 3.82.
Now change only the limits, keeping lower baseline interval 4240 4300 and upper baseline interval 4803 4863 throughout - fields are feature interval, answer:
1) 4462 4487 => 0.24 mag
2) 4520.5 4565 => 0.30 mag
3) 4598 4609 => 0.30 mag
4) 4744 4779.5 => -0.04 mag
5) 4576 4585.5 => 0.29 mag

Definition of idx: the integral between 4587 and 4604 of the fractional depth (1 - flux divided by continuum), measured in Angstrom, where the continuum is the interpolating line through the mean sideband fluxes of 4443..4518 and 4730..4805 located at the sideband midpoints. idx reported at 2.9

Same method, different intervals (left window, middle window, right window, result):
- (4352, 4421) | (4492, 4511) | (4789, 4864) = 2.9 Angstrom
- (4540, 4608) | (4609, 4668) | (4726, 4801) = 7.2 Angstrom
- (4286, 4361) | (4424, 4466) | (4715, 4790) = 8.9 Angstrom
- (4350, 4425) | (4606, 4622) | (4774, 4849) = 3.9 Angstrom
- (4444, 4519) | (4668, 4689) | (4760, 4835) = 5.2 Angstrom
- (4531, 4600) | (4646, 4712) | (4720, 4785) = 9.0 Angstrom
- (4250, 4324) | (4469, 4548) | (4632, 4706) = 9.5 Angstrom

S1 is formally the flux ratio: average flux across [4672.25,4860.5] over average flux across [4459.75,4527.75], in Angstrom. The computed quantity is 1.4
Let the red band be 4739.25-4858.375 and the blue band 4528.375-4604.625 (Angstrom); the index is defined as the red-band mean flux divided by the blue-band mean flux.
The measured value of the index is 1.6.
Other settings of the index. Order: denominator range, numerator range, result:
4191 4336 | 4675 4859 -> 1.23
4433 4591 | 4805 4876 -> 1.44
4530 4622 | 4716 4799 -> 1.49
